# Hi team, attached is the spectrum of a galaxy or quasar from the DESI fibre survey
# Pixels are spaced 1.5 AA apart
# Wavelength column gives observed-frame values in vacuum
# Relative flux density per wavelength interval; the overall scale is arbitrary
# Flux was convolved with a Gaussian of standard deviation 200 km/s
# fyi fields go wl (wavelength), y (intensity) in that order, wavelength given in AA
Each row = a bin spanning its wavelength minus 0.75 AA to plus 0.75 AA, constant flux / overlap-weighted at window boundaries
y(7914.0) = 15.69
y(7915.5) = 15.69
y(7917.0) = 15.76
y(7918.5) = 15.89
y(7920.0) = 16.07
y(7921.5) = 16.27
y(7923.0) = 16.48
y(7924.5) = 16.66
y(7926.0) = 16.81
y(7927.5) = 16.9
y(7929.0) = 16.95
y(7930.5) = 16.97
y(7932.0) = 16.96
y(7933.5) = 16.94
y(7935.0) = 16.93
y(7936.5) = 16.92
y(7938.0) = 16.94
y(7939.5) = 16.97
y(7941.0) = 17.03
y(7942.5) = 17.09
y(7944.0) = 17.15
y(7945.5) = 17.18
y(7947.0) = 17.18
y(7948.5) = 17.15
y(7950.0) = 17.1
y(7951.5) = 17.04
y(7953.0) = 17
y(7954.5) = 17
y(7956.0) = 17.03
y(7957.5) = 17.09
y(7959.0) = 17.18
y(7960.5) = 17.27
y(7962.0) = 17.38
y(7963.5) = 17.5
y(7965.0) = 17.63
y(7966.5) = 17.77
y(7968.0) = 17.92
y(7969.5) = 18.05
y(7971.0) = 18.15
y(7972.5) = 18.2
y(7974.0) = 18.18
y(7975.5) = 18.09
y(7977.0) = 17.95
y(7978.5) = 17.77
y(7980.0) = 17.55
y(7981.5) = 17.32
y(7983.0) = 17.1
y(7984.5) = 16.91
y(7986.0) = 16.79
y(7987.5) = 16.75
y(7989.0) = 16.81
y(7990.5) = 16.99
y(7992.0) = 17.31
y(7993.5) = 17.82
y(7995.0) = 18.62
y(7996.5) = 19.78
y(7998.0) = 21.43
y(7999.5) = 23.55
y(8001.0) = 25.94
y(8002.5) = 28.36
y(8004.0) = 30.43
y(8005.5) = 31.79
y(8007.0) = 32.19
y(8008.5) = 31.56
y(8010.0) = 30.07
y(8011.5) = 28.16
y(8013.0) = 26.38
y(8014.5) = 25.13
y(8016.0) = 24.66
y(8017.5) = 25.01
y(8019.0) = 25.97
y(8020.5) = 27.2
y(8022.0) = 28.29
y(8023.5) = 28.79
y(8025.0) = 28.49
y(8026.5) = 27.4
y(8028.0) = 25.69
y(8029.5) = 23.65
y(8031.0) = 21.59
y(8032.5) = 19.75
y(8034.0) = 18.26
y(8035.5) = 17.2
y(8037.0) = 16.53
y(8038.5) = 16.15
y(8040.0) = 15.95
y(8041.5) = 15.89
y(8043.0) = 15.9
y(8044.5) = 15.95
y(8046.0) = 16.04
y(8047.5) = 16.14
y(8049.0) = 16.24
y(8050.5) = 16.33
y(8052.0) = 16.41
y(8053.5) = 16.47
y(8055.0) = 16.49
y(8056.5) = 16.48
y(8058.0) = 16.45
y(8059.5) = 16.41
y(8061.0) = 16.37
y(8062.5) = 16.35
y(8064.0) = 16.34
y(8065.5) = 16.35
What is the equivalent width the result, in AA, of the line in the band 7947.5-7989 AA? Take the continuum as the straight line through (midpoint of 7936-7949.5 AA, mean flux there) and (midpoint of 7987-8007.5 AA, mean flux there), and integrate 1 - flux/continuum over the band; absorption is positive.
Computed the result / 4.6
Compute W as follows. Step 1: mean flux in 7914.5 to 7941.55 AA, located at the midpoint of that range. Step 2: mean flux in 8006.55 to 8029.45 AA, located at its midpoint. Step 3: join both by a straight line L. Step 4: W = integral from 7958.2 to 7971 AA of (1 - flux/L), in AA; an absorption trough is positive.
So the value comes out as 2.1 AA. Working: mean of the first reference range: 16.6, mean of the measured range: 17.6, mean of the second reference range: 27.5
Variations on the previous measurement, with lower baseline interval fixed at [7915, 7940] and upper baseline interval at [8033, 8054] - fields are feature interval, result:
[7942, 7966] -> -0.92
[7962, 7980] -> -1.47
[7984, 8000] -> -1.82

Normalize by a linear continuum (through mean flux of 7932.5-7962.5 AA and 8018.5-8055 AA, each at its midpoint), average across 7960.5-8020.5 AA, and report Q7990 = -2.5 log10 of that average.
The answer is -0.15 mag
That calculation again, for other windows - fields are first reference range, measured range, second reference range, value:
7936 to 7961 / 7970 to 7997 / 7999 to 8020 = 0.29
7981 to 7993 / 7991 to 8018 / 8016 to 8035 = -0.22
